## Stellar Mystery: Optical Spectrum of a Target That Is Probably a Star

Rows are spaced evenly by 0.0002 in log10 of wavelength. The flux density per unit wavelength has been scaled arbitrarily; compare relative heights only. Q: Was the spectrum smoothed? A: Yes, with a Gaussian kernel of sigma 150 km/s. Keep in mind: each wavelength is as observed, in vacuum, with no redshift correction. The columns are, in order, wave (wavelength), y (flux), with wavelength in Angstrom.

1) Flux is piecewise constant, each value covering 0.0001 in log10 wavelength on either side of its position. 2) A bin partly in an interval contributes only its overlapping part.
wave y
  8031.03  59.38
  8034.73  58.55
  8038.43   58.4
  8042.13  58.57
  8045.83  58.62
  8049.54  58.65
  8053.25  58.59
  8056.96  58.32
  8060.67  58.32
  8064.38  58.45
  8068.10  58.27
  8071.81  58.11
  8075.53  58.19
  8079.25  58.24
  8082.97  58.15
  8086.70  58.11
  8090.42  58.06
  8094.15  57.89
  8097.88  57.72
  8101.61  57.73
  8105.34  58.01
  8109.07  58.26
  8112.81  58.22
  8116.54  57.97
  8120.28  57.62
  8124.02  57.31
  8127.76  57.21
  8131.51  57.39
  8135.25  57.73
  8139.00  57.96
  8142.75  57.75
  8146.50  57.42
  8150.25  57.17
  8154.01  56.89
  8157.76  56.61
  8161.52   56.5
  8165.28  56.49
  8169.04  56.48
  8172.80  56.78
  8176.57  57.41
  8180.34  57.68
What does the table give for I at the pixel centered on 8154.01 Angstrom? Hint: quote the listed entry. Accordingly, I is 56.89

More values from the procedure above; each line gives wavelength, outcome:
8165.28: 56.49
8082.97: 58.15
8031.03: 59.38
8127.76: 57.21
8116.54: 57.97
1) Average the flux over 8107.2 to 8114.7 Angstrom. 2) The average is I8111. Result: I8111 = 58.3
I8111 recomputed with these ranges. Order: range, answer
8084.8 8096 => 58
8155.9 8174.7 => 56.6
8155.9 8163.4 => 56.5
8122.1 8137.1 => 57.4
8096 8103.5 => 57.7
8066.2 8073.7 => 58.2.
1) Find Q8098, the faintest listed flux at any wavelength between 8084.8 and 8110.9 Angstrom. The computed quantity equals 57.72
